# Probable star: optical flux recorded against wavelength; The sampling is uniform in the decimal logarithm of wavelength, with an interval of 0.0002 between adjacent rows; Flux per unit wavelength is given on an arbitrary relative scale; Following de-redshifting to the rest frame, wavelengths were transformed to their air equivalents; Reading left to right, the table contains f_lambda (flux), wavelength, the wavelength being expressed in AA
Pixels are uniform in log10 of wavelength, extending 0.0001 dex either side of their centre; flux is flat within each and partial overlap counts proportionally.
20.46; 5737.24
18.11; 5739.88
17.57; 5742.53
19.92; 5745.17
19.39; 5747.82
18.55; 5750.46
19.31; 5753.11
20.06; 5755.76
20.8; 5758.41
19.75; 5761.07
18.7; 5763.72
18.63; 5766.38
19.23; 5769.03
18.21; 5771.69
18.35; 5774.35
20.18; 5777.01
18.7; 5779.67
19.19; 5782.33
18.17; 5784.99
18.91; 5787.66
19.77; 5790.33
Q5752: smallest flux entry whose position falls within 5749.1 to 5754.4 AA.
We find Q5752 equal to 18.55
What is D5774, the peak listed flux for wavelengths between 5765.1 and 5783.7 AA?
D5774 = 20.18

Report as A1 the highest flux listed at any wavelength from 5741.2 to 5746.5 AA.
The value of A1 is 19.92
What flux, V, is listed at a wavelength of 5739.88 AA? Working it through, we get 18.11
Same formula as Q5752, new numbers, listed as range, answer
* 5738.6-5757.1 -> 17.57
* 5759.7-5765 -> 18.7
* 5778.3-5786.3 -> 18.17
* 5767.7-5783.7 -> 18.21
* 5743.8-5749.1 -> 19.39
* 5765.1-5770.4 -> 18.63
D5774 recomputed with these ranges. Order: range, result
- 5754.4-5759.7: 20.8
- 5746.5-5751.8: 19.39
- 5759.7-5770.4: 19.75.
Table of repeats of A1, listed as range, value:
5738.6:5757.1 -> 20.06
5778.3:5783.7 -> 19.19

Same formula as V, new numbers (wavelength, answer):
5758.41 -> 20.8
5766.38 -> 18.63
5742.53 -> 17.57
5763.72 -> 18.7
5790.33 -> 19.77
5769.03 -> 19.23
